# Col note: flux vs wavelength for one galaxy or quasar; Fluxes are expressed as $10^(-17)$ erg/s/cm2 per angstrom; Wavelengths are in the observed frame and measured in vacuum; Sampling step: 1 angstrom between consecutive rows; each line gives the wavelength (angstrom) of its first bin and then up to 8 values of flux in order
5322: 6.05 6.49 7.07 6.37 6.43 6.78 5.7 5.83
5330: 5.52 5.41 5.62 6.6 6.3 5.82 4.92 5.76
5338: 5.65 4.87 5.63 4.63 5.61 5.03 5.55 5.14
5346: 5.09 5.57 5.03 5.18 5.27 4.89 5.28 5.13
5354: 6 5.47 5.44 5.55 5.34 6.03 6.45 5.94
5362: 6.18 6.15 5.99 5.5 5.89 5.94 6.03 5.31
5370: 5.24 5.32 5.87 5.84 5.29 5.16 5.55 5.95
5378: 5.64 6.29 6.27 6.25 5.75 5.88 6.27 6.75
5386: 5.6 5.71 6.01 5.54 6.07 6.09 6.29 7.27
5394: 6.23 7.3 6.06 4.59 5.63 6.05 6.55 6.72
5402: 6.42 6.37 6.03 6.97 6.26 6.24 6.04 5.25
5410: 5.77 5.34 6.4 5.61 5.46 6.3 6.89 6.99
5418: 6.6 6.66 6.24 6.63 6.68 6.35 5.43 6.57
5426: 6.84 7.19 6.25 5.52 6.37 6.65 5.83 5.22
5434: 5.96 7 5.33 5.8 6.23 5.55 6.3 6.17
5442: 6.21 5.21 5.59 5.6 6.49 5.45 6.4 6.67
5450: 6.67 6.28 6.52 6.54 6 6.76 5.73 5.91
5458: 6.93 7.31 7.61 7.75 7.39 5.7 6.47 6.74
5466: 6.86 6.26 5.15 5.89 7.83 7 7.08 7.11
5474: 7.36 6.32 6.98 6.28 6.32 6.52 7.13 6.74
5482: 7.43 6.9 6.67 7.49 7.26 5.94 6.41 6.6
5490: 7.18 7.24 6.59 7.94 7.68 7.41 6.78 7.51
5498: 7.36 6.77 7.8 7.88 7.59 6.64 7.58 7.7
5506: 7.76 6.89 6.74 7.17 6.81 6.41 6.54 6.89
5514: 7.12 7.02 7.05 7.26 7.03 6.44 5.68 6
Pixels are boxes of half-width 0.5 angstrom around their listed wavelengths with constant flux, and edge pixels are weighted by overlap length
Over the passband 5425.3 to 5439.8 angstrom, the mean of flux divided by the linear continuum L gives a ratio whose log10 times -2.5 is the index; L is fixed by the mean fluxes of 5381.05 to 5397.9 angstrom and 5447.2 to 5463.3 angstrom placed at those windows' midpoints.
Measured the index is 0.05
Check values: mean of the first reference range 6.08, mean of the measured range 6.13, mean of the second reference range 6.63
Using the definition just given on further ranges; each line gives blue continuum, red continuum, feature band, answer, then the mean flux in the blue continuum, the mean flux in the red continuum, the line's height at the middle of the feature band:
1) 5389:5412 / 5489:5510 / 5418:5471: 0.054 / 6.15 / 7.28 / 6.65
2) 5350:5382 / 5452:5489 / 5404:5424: -0.009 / 5.71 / 6.71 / 6.17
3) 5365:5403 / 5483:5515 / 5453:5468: 0.017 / 5.96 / 7.1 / 6.72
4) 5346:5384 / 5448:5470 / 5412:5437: -0.006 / 5.67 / 6.56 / 6.23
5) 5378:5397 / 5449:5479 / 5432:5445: 0.107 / 6.14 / 6.64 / 6.48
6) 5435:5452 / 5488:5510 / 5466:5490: 0.008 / 6.04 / 7.25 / 6.79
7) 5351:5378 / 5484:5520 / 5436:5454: 0.072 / 5.67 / 7.07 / 6.49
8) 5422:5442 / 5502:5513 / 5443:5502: -0.020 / 6.15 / 7.04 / 6.63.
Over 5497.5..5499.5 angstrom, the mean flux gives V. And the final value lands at 7.06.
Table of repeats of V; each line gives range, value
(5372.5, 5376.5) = 5.46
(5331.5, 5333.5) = 6.11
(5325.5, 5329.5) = 6.19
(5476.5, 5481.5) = 6.6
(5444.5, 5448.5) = 5.99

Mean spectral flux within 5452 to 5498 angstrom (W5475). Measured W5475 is 6.82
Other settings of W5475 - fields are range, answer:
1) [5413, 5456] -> 6.21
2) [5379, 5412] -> 6.12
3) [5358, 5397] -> 5.95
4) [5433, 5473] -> 6.36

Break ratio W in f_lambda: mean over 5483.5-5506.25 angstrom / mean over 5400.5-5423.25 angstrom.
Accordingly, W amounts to 1.15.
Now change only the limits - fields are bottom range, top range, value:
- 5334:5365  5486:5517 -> 1.29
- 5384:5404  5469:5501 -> 1.14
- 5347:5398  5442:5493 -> 1.14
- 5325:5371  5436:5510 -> 1.20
